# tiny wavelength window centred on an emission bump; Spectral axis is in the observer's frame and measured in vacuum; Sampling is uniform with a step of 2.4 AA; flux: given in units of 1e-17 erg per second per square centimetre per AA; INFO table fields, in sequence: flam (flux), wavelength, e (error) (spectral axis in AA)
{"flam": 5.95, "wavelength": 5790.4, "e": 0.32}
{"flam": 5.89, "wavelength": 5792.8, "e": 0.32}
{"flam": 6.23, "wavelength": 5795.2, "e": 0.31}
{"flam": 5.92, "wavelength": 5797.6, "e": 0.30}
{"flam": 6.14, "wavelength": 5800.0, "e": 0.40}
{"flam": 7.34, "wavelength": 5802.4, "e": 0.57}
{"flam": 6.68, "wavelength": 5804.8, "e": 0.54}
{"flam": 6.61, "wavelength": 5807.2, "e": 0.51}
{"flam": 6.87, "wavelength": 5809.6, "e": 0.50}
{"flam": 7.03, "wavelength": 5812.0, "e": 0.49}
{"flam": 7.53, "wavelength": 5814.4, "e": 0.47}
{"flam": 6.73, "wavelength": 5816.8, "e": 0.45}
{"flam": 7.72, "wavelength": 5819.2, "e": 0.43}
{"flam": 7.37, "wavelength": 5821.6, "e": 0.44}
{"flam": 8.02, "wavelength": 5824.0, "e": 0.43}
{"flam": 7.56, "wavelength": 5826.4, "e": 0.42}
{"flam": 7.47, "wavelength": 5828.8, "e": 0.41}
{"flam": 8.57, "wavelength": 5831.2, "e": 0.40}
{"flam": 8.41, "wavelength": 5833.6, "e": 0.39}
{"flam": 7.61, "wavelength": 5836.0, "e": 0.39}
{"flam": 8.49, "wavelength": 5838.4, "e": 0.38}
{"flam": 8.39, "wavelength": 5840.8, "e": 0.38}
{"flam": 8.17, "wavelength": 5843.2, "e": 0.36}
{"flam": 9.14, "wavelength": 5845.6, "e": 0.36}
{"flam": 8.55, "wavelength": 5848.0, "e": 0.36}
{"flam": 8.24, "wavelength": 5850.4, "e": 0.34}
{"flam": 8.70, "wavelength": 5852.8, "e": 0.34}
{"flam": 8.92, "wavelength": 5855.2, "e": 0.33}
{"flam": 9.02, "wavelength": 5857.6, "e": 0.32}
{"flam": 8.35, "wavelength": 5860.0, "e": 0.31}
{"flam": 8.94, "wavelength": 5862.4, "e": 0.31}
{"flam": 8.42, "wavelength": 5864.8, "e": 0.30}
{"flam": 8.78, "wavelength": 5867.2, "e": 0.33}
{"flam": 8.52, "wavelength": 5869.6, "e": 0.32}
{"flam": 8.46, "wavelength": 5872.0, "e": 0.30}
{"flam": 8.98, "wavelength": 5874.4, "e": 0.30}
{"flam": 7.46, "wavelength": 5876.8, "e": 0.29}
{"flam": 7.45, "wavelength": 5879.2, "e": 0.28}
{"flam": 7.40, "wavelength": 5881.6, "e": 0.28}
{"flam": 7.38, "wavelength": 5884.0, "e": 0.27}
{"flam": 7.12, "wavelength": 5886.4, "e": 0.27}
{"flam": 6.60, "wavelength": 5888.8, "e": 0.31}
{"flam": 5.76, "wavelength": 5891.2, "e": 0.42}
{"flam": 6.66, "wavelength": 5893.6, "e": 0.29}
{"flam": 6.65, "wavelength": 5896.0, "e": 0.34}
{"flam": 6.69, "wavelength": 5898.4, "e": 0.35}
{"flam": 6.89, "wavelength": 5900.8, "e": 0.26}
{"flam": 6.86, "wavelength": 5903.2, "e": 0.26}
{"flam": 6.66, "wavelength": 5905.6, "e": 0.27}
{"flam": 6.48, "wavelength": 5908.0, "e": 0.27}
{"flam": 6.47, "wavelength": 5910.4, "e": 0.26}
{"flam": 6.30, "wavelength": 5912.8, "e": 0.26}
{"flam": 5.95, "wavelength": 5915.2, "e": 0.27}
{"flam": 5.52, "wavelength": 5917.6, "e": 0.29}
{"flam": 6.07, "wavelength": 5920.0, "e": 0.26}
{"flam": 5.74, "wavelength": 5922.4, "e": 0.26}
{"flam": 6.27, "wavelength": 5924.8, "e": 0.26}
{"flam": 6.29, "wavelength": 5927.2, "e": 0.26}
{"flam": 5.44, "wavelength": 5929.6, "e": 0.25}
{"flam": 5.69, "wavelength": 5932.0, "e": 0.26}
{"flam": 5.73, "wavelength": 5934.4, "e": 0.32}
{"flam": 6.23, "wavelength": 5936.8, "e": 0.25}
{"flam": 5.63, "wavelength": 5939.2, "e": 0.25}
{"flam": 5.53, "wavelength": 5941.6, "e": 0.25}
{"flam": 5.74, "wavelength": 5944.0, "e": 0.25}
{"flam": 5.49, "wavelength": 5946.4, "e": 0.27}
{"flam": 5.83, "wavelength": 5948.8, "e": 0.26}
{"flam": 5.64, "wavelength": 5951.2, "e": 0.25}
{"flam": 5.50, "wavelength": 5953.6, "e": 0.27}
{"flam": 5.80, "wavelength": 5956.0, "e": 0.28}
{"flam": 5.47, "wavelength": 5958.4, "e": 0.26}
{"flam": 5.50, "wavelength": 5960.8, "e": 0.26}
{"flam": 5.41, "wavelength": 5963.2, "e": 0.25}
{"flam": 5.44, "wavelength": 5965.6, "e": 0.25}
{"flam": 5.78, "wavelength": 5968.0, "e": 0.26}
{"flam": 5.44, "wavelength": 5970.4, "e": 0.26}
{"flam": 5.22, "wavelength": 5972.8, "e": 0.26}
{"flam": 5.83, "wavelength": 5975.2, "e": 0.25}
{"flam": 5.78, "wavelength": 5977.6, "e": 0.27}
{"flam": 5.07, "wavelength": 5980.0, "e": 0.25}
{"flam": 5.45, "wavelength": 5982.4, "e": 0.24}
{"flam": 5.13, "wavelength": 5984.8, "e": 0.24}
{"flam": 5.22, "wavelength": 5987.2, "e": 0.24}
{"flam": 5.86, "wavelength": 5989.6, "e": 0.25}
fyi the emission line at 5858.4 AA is Mg II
